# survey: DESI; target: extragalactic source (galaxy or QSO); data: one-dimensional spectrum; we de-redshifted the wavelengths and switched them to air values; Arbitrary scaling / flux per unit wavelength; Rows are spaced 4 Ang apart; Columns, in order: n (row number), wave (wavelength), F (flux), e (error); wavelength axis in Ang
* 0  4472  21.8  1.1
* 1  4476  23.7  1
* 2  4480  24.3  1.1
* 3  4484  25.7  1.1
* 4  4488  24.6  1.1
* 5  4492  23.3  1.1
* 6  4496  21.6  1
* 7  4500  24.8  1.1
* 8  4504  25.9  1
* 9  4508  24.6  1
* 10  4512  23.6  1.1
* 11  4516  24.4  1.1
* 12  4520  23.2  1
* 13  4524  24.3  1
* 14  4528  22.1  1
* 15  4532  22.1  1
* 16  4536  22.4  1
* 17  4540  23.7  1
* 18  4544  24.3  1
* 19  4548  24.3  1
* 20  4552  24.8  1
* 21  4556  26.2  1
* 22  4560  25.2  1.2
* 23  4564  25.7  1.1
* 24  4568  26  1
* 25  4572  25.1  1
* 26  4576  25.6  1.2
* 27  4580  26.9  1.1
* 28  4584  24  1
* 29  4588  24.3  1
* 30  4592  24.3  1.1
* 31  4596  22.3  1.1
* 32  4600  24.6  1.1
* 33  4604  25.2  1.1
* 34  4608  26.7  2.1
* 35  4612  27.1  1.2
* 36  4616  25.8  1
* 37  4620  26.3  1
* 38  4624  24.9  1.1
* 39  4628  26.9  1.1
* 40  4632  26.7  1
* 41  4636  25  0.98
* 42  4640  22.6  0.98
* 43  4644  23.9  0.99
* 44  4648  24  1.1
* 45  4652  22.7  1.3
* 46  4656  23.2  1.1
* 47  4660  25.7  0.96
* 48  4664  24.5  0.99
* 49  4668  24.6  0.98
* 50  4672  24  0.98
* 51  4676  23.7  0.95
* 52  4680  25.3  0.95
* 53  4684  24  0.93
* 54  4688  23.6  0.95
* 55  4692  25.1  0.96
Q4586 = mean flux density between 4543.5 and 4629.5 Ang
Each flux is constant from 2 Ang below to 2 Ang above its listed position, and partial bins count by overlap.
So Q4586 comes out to 25.3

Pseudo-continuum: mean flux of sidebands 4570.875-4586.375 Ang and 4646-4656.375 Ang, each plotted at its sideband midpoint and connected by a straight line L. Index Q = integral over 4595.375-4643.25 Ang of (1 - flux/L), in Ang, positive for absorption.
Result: -2.3 Ang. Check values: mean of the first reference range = 25.4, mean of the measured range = 25.4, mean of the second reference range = 23.3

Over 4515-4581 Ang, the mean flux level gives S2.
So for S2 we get 24.5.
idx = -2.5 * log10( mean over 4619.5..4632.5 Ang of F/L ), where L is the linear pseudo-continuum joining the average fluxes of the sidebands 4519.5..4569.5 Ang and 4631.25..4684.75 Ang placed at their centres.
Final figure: -0.08 mag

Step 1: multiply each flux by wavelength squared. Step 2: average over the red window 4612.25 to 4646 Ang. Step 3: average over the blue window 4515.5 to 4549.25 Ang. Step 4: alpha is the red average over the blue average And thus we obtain 1.1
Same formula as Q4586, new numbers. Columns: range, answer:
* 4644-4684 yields 24.2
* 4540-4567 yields 25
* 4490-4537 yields 23.5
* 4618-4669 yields 24.7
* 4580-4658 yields 24.8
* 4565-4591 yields 25.3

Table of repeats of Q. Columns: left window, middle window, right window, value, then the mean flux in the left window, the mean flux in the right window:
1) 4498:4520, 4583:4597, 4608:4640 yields 0.93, 24.5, 25.9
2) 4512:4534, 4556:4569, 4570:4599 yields -0.83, 23.3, 24.6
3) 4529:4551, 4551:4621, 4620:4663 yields -4.07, 23.4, 24.6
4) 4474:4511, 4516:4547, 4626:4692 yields 1.31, 24.3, 24.4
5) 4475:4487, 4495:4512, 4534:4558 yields 0.15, 24.6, 24.3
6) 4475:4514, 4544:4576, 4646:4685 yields -1.42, 24.2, 24.2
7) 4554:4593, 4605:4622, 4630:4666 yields -1.12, 25.4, 24.3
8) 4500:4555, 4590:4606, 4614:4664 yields 0.24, 23.9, 24.8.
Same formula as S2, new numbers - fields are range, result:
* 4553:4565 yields 25.6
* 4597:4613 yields 25.6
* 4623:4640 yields 25.5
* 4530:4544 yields 23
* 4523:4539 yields 22.7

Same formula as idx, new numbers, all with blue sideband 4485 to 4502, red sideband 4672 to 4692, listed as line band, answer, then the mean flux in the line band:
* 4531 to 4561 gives -0.01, 24.2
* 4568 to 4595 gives -0.05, 25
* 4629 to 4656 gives 0.00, 24.2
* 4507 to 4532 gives 0.01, 23.5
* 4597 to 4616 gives -0.07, 25.7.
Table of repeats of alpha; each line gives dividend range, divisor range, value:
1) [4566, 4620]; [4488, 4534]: 1.11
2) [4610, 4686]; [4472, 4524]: 1.10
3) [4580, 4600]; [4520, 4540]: 1.08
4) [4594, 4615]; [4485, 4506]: 1.10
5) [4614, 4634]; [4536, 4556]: 1.11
